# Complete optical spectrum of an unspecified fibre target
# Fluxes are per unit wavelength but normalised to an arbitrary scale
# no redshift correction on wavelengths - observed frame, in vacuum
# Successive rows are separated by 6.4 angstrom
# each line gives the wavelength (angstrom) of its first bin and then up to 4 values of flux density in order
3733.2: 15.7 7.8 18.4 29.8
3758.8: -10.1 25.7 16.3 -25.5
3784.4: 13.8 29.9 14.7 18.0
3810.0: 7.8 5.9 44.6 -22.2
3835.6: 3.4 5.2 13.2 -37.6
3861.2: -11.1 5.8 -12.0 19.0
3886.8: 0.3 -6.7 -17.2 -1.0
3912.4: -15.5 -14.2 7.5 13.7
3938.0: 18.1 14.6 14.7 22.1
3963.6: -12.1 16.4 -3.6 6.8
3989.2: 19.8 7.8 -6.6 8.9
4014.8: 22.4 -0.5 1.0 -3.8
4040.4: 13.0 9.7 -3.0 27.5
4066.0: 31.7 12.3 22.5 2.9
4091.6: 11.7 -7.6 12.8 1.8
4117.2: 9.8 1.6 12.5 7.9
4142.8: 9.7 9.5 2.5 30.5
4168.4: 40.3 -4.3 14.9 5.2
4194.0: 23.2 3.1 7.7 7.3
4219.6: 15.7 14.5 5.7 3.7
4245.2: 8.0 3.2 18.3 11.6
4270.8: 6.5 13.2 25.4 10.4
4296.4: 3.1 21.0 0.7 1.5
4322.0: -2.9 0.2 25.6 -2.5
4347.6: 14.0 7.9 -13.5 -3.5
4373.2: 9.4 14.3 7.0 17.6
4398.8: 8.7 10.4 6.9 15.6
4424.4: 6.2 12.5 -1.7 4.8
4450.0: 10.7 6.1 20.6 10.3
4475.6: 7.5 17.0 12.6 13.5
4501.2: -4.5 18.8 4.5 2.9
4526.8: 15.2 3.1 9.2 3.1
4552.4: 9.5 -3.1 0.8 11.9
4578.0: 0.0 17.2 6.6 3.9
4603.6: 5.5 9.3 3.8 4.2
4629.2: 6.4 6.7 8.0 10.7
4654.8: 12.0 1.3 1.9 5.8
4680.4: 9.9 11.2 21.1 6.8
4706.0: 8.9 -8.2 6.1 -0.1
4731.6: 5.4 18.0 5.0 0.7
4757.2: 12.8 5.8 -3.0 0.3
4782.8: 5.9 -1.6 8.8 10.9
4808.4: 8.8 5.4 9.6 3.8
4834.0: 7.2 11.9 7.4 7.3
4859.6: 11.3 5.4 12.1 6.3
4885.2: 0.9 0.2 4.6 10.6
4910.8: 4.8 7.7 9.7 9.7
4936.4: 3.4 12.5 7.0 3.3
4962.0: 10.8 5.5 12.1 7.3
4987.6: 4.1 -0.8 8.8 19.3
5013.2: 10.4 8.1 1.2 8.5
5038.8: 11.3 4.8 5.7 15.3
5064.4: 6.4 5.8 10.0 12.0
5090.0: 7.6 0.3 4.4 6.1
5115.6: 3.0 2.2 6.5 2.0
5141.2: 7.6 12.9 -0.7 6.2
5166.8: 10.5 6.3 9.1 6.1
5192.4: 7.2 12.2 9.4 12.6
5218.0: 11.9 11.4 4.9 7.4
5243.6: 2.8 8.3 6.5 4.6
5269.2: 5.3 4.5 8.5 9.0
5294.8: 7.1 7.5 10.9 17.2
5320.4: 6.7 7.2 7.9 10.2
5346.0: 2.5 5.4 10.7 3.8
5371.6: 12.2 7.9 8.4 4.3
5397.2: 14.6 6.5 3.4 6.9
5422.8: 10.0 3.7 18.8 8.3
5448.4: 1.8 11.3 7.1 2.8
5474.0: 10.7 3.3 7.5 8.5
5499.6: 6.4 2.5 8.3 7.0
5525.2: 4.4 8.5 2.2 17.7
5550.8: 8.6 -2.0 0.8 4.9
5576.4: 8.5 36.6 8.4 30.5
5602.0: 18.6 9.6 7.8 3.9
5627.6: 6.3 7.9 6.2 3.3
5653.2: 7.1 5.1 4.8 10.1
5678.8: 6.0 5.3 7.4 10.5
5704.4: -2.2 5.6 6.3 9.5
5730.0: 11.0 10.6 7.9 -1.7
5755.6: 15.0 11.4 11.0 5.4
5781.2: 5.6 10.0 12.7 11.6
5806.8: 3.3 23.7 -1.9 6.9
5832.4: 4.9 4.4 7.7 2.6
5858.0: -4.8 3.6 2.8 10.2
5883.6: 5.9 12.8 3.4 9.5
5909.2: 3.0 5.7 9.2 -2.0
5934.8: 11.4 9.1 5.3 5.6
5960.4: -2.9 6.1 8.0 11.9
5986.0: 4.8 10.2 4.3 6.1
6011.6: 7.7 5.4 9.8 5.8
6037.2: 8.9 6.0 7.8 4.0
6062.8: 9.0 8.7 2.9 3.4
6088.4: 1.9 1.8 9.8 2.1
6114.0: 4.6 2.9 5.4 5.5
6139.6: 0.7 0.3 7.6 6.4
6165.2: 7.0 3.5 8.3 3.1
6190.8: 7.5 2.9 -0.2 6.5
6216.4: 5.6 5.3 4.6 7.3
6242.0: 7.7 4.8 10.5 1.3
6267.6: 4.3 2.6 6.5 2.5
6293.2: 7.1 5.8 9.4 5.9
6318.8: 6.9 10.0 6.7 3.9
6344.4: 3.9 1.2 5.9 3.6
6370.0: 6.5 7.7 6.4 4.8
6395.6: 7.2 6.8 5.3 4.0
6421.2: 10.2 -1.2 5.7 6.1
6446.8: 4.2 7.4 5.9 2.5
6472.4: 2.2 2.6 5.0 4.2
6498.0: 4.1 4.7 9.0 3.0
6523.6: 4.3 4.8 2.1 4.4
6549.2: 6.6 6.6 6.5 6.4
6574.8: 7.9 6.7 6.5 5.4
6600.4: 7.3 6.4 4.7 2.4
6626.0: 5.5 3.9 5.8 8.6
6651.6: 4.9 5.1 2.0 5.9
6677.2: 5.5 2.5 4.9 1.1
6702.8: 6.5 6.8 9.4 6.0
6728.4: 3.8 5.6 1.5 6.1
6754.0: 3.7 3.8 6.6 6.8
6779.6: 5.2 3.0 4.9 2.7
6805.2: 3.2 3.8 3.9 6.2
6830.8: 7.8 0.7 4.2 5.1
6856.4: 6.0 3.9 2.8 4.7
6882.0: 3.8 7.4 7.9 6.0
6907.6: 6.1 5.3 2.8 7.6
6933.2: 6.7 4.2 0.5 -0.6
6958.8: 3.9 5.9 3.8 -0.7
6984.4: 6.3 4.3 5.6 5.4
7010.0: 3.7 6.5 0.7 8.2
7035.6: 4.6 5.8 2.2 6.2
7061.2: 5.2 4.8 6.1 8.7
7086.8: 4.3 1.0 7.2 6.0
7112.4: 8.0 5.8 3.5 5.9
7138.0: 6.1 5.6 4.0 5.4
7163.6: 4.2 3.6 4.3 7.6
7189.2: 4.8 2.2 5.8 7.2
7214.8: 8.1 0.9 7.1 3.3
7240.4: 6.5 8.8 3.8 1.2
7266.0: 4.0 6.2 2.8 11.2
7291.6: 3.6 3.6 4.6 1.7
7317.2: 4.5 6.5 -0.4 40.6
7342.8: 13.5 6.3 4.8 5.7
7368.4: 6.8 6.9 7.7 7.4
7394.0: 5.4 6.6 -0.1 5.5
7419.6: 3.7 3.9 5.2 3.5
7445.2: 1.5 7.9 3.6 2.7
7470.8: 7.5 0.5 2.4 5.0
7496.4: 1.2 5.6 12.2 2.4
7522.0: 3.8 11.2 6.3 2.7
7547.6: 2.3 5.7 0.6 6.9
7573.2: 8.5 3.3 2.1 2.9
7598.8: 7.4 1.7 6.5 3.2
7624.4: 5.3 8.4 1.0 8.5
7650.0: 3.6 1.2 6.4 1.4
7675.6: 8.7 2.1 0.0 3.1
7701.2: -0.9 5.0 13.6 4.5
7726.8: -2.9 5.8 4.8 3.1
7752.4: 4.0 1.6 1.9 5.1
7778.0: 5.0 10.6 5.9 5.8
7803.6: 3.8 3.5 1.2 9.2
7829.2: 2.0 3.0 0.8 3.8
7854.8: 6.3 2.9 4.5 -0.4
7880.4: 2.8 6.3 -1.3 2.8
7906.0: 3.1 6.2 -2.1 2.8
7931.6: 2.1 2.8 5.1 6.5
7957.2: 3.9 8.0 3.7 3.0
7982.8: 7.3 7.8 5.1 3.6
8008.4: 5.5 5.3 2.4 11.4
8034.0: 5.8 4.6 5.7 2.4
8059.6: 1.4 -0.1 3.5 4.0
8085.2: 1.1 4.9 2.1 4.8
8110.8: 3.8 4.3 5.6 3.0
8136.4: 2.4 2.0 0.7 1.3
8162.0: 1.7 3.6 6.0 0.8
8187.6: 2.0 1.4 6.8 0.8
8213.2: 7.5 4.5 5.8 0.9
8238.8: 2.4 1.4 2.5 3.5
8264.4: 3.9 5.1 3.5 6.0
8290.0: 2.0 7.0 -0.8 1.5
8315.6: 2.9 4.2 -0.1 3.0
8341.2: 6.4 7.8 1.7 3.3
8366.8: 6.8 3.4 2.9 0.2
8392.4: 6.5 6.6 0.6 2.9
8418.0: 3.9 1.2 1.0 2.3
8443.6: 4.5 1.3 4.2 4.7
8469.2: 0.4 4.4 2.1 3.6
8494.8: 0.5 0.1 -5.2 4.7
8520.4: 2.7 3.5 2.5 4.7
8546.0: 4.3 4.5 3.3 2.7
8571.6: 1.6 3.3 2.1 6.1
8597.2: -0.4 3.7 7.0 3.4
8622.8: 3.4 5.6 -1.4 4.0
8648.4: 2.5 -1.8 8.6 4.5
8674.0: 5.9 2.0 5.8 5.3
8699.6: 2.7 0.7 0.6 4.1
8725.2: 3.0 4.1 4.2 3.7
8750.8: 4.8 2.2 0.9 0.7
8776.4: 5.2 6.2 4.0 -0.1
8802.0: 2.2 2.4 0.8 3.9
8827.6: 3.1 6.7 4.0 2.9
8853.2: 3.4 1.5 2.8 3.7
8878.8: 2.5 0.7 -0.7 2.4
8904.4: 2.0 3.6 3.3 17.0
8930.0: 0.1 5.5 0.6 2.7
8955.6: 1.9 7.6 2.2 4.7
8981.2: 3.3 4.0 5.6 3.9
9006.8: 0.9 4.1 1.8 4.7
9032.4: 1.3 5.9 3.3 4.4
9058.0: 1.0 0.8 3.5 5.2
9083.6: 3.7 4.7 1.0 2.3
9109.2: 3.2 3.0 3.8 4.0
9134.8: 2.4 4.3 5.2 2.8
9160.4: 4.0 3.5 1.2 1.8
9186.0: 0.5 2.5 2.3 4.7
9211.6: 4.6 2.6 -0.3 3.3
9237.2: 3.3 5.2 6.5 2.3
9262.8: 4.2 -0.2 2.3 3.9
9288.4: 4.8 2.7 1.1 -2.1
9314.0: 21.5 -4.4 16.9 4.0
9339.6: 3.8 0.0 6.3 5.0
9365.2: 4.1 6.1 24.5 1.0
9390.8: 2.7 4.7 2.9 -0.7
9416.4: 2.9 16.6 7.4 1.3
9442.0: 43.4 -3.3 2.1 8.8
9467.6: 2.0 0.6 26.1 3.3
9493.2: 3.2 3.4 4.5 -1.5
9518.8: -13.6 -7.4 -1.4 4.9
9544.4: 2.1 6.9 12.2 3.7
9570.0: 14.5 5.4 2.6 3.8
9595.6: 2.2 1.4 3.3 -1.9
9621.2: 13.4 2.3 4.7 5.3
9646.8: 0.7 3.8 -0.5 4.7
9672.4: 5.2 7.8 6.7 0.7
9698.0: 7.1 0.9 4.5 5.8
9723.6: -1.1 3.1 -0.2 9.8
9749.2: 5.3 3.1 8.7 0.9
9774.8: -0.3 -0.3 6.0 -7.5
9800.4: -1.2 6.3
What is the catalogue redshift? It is 0.12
